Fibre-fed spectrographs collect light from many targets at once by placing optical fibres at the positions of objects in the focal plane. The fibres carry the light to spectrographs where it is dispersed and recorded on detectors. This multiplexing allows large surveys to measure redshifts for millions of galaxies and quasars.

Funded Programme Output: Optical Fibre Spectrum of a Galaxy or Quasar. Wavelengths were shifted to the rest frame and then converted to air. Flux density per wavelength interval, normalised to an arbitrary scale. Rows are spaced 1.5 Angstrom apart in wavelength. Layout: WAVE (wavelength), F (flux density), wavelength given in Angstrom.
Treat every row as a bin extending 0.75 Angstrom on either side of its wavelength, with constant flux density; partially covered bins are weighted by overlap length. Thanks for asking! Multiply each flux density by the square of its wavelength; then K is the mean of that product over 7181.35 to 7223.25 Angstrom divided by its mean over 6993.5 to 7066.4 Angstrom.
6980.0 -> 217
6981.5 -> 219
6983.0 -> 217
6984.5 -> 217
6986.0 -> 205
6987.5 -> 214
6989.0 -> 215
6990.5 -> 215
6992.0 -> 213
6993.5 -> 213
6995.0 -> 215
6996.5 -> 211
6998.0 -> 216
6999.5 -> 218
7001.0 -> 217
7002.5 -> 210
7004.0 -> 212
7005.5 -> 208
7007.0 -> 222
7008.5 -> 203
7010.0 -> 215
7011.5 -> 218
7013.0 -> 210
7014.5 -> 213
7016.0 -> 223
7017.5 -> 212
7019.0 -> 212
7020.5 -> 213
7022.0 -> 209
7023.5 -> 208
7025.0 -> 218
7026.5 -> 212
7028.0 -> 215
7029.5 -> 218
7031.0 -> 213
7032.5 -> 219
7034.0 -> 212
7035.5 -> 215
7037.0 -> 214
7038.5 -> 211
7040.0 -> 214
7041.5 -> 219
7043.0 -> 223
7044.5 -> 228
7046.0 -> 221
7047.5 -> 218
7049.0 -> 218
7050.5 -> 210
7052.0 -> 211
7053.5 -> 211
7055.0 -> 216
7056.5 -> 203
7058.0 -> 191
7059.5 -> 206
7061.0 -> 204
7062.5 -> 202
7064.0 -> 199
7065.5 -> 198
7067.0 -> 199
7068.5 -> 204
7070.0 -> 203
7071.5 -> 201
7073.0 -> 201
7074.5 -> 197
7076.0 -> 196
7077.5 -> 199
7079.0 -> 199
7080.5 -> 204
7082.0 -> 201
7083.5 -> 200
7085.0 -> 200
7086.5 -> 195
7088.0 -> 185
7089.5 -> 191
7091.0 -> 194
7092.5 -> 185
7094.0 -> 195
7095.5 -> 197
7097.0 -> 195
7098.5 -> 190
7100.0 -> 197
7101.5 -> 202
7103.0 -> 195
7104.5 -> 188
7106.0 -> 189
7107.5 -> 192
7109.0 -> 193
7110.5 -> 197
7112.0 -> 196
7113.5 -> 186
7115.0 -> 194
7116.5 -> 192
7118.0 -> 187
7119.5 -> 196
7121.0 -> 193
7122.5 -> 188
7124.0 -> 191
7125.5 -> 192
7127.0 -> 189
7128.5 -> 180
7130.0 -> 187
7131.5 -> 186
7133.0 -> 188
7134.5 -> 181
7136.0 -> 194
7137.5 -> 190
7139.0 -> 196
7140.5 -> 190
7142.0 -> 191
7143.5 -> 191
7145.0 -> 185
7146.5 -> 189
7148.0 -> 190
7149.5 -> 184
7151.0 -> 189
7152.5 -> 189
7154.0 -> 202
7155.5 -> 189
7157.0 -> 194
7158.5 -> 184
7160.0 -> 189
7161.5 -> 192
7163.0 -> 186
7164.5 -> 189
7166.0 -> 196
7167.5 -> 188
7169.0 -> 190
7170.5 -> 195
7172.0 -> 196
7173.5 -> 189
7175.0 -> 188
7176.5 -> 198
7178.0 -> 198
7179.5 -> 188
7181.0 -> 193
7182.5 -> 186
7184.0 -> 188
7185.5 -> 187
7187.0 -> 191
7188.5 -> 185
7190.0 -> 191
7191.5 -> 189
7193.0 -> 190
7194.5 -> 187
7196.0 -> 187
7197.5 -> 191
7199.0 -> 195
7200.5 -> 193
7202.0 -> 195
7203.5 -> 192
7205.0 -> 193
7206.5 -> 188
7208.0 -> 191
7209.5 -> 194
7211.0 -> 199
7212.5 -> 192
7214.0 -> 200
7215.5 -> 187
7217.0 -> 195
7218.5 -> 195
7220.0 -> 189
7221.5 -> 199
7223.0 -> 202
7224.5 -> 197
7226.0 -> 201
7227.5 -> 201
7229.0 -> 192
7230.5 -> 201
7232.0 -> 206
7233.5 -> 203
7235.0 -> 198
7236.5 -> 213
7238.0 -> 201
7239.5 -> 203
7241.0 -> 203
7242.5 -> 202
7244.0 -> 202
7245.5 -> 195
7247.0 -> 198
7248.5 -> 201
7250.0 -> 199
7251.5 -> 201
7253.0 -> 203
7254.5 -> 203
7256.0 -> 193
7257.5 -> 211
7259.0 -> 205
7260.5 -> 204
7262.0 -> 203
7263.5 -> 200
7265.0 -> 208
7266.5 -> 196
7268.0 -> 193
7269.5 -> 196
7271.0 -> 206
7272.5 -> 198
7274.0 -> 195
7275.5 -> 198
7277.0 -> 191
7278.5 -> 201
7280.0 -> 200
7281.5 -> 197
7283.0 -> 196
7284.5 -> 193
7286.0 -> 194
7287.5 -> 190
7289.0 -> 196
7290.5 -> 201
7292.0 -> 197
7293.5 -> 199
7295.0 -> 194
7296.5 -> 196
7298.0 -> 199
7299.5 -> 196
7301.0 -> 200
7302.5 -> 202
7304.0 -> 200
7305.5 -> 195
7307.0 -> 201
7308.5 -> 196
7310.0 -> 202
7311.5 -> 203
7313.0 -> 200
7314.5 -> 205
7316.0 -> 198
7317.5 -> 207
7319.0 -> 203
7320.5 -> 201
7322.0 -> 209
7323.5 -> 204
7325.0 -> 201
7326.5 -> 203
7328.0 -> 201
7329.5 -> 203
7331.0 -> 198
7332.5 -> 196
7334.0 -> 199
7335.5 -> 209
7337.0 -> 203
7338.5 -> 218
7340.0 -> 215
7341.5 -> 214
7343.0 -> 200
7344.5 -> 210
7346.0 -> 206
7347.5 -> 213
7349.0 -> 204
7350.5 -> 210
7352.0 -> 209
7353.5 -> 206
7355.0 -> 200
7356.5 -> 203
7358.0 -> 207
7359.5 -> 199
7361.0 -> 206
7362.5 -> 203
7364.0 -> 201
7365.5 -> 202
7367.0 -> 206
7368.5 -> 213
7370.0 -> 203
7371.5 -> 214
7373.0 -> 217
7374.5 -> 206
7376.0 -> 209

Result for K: 0.9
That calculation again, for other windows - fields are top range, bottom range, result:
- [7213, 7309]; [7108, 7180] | 1.08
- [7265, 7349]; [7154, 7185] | 1.09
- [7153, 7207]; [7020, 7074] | 0.94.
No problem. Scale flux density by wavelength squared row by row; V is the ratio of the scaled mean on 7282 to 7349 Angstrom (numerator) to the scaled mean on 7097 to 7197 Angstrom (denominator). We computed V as 1.11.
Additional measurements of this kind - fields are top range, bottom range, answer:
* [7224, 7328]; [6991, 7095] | 1.02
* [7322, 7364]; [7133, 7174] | 1.14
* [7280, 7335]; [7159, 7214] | 1.08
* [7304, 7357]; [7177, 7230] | 1.10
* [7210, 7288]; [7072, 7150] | 1.08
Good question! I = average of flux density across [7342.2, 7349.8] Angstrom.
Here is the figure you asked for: 207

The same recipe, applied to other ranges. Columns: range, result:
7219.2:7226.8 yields 198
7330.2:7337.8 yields 201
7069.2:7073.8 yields 202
